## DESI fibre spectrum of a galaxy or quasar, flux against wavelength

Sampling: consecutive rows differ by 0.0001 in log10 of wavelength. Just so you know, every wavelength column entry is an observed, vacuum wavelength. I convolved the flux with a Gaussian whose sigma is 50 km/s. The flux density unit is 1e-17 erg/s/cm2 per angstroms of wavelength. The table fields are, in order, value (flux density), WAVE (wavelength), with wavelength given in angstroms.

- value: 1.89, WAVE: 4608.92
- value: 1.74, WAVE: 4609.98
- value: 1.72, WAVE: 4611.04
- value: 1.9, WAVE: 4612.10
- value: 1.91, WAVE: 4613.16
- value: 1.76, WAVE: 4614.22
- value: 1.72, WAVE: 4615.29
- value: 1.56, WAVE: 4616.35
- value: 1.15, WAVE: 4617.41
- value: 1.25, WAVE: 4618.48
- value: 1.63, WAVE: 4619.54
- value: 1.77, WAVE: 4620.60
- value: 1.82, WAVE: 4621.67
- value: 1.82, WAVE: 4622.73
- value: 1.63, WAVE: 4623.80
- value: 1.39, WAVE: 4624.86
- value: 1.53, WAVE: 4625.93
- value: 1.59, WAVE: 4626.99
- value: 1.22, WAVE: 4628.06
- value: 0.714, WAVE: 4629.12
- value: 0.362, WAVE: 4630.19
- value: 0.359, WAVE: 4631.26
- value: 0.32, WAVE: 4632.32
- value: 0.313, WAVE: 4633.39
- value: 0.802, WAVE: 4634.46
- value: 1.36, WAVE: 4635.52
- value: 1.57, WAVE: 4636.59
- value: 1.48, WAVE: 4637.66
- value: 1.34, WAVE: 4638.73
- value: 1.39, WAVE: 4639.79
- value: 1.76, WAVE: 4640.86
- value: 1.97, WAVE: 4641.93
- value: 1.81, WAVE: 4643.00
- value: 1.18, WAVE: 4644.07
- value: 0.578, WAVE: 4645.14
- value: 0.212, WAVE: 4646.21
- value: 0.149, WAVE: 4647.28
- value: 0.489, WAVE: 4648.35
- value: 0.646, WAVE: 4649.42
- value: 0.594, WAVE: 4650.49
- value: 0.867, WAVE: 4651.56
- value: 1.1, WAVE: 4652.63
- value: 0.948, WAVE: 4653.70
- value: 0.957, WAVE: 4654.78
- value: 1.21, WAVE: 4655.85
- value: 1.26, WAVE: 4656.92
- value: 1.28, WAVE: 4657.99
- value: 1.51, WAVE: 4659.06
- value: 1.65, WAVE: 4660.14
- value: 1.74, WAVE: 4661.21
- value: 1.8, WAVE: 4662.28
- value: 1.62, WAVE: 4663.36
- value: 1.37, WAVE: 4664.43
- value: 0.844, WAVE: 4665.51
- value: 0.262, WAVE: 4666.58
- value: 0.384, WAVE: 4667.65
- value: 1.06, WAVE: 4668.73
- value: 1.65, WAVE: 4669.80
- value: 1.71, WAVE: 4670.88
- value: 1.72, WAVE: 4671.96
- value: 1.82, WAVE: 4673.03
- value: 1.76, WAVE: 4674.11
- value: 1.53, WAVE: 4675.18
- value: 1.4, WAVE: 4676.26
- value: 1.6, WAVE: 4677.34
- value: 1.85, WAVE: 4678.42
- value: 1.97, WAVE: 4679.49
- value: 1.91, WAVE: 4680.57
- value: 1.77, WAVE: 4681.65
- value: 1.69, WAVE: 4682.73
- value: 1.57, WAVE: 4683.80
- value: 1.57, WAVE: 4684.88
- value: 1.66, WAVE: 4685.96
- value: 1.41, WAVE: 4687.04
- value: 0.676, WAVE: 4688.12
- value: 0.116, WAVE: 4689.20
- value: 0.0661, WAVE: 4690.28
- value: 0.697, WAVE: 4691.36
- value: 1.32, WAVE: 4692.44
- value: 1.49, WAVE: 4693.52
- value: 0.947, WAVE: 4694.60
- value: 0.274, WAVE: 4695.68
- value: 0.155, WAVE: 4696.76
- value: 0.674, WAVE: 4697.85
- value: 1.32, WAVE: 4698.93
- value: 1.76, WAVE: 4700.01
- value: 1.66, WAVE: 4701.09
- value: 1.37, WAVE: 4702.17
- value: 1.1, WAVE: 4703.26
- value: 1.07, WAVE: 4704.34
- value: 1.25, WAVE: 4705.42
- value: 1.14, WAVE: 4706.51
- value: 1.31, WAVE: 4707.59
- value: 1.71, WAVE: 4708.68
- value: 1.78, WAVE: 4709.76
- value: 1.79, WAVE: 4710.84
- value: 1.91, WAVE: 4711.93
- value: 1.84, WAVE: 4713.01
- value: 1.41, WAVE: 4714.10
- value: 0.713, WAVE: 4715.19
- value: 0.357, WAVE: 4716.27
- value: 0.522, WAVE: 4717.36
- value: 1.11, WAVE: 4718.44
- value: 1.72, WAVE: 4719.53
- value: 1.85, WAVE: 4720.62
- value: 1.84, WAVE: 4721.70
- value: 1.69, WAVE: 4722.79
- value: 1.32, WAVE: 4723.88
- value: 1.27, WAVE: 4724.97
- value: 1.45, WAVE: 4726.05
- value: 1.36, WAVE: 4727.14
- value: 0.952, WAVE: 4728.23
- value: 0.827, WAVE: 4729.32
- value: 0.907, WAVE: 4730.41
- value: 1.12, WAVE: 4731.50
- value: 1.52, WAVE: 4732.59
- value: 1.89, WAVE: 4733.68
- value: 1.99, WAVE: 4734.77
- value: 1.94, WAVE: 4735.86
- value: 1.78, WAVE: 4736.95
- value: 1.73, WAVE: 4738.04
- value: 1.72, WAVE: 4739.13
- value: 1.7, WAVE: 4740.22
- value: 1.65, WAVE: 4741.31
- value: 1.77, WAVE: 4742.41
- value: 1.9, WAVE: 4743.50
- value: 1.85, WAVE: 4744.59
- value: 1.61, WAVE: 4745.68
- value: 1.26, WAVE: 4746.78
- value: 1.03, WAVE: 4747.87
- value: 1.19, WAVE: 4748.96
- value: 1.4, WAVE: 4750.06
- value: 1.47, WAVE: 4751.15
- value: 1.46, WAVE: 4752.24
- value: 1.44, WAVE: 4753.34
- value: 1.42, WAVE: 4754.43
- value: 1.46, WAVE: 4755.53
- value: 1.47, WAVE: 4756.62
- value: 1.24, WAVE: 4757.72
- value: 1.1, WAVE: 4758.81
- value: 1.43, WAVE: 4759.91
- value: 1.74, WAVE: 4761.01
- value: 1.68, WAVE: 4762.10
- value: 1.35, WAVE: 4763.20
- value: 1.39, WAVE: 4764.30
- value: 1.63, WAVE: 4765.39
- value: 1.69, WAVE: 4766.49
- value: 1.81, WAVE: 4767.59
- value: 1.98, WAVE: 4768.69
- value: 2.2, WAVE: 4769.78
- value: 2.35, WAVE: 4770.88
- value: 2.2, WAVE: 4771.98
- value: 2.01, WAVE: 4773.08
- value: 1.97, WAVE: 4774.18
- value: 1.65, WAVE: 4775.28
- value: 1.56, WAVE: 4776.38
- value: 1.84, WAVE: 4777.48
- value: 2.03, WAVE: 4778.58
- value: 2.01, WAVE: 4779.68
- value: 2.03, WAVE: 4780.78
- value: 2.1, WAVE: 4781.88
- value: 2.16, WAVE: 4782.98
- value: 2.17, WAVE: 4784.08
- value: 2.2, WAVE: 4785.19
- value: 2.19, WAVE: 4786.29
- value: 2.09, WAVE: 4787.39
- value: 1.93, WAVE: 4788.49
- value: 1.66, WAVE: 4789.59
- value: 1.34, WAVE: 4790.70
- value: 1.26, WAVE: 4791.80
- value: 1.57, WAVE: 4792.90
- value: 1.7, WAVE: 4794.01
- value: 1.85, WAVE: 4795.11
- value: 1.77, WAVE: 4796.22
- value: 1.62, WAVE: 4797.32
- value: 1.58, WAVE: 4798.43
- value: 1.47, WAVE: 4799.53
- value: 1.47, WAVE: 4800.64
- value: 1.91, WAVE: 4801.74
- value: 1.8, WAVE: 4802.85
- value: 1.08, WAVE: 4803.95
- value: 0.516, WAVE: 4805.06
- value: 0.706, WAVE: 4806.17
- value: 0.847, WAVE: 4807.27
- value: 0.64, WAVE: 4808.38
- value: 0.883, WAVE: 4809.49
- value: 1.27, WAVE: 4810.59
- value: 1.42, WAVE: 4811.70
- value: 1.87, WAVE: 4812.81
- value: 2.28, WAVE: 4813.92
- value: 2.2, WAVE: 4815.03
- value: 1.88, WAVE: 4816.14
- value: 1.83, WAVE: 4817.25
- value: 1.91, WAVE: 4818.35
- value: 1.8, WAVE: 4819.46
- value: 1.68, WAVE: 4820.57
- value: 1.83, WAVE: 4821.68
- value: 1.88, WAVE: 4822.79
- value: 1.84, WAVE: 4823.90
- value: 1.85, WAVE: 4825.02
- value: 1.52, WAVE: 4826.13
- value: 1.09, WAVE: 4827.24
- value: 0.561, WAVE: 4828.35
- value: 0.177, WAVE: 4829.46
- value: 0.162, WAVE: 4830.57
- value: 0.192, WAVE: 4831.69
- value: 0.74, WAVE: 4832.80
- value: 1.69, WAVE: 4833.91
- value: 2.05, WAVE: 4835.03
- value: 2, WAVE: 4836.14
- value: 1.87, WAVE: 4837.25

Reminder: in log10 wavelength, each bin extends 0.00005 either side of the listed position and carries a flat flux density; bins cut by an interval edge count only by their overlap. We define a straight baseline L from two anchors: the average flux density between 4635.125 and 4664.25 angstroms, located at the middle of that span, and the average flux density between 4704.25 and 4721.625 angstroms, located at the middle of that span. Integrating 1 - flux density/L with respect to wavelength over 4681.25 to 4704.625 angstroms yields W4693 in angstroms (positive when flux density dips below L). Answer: 3.7 angstroms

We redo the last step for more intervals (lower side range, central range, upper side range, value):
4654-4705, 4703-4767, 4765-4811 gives 1.75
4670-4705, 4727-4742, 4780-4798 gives 0.47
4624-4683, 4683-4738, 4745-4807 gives 5.99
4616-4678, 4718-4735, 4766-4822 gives 0.83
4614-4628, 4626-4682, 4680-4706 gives 5.90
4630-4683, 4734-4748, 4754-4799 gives -0.92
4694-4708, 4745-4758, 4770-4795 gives 1.76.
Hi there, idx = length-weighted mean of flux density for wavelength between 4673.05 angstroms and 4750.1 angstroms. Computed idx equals 1.38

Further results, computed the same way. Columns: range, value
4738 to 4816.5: 1.64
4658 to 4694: 1.37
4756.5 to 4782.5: 1.78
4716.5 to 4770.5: 1.5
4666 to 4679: 1.4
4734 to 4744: 1.8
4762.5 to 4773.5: 1.86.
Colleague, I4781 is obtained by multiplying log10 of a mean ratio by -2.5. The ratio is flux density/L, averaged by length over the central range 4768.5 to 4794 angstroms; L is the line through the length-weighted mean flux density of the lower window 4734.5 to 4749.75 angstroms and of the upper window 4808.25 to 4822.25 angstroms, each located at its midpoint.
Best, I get -0.16 mag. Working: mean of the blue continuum 1.64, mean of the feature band 1.93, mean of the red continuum 1.69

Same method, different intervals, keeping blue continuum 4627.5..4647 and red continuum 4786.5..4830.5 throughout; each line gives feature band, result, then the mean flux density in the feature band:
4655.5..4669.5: -0.13 mag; 1.24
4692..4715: -0.07 mag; 1.29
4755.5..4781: -0.25 mag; 1.74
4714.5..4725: 0.01 mag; 1.24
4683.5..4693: 0.17 mag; 0.996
